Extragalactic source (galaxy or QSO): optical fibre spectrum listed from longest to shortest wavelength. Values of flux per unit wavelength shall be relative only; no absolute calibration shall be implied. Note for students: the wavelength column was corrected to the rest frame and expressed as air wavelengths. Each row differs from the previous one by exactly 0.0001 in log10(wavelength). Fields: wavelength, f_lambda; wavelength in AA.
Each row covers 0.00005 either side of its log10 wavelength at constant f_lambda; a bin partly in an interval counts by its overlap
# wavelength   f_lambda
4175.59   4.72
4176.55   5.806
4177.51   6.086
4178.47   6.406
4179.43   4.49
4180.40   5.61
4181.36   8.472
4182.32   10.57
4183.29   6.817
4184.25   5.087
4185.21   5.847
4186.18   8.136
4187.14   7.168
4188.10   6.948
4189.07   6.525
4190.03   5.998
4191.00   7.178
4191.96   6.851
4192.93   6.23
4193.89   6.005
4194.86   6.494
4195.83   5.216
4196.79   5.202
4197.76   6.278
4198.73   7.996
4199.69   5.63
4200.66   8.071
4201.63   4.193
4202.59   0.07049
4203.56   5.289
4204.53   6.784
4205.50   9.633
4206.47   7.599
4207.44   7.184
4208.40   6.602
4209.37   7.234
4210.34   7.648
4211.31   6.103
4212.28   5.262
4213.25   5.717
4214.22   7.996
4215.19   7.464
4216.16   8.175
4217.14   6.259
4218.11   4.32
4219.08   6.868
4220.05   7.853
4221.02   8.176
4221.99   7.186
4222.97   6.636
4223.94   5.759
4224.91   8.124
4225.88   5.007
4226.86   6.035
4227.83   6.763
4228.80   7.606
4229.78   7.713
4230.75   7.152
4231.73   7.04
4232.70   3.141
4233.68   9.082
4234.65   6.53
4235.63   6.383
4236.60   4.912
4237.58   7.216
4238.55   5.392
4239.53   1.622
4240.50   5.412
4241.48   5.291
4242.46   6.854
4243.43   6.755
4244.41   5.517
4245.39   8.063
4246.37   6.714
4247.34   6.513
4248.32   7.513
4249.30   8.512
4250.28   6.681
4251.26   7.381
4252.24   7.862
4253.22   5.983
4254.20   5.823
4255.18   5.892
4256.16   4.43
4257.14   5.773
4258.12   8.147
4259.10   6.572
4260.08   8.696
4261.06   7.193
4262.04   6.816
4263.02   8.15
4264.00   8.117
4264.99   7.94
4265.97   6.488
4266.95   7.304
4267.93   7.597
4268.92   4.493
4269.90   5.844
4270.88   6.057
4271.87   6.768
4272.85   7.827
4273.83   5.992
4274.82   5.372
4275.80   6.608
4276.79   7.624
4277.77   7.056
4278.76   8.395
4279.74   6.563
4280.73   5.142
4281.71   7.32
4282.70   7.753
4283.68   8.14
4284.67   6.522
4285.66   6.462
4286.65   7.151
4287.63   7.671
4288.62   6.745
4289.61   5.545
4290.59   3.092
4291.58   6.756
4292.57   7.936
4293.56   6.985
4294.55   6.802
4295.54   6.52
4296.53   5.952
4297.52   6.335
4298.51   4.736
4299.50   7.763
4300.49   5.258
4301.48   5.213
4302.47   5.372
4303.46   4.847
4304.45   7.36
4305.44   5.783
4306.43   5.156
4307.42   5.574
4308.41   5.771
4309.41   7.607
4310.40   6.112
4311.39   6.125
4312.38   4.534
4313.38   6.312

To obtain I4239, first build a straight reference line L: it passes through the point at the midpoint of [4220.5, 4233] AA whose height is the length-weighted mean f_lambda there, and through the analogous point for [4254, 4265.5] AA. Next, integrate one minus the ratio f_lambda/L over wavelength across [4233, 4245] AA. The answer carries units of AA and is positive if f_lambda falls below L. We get 1.6 AA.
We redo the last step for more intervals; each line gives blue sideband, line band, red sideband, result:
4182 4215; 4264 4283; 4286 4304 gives -1.6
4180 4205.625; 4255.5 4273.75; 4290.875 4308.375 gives -2.0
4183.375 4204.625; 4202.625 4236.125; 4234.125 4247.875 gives -4.1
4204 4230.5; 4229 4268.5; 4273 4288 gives 1.6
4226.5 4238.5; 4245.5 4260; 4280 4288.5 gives -0.1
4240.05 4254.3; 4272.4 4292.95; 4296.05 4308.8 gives -2.0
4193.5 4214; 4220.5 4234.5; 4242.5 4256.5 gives -0.7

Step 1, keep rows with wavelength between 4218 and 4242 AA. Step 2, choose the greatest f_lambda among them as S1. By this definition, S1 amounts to 9.082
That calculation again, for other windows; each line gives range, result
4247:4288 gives 8.696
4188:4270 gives 9.633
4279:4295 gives 8.14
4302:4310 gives 7.607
